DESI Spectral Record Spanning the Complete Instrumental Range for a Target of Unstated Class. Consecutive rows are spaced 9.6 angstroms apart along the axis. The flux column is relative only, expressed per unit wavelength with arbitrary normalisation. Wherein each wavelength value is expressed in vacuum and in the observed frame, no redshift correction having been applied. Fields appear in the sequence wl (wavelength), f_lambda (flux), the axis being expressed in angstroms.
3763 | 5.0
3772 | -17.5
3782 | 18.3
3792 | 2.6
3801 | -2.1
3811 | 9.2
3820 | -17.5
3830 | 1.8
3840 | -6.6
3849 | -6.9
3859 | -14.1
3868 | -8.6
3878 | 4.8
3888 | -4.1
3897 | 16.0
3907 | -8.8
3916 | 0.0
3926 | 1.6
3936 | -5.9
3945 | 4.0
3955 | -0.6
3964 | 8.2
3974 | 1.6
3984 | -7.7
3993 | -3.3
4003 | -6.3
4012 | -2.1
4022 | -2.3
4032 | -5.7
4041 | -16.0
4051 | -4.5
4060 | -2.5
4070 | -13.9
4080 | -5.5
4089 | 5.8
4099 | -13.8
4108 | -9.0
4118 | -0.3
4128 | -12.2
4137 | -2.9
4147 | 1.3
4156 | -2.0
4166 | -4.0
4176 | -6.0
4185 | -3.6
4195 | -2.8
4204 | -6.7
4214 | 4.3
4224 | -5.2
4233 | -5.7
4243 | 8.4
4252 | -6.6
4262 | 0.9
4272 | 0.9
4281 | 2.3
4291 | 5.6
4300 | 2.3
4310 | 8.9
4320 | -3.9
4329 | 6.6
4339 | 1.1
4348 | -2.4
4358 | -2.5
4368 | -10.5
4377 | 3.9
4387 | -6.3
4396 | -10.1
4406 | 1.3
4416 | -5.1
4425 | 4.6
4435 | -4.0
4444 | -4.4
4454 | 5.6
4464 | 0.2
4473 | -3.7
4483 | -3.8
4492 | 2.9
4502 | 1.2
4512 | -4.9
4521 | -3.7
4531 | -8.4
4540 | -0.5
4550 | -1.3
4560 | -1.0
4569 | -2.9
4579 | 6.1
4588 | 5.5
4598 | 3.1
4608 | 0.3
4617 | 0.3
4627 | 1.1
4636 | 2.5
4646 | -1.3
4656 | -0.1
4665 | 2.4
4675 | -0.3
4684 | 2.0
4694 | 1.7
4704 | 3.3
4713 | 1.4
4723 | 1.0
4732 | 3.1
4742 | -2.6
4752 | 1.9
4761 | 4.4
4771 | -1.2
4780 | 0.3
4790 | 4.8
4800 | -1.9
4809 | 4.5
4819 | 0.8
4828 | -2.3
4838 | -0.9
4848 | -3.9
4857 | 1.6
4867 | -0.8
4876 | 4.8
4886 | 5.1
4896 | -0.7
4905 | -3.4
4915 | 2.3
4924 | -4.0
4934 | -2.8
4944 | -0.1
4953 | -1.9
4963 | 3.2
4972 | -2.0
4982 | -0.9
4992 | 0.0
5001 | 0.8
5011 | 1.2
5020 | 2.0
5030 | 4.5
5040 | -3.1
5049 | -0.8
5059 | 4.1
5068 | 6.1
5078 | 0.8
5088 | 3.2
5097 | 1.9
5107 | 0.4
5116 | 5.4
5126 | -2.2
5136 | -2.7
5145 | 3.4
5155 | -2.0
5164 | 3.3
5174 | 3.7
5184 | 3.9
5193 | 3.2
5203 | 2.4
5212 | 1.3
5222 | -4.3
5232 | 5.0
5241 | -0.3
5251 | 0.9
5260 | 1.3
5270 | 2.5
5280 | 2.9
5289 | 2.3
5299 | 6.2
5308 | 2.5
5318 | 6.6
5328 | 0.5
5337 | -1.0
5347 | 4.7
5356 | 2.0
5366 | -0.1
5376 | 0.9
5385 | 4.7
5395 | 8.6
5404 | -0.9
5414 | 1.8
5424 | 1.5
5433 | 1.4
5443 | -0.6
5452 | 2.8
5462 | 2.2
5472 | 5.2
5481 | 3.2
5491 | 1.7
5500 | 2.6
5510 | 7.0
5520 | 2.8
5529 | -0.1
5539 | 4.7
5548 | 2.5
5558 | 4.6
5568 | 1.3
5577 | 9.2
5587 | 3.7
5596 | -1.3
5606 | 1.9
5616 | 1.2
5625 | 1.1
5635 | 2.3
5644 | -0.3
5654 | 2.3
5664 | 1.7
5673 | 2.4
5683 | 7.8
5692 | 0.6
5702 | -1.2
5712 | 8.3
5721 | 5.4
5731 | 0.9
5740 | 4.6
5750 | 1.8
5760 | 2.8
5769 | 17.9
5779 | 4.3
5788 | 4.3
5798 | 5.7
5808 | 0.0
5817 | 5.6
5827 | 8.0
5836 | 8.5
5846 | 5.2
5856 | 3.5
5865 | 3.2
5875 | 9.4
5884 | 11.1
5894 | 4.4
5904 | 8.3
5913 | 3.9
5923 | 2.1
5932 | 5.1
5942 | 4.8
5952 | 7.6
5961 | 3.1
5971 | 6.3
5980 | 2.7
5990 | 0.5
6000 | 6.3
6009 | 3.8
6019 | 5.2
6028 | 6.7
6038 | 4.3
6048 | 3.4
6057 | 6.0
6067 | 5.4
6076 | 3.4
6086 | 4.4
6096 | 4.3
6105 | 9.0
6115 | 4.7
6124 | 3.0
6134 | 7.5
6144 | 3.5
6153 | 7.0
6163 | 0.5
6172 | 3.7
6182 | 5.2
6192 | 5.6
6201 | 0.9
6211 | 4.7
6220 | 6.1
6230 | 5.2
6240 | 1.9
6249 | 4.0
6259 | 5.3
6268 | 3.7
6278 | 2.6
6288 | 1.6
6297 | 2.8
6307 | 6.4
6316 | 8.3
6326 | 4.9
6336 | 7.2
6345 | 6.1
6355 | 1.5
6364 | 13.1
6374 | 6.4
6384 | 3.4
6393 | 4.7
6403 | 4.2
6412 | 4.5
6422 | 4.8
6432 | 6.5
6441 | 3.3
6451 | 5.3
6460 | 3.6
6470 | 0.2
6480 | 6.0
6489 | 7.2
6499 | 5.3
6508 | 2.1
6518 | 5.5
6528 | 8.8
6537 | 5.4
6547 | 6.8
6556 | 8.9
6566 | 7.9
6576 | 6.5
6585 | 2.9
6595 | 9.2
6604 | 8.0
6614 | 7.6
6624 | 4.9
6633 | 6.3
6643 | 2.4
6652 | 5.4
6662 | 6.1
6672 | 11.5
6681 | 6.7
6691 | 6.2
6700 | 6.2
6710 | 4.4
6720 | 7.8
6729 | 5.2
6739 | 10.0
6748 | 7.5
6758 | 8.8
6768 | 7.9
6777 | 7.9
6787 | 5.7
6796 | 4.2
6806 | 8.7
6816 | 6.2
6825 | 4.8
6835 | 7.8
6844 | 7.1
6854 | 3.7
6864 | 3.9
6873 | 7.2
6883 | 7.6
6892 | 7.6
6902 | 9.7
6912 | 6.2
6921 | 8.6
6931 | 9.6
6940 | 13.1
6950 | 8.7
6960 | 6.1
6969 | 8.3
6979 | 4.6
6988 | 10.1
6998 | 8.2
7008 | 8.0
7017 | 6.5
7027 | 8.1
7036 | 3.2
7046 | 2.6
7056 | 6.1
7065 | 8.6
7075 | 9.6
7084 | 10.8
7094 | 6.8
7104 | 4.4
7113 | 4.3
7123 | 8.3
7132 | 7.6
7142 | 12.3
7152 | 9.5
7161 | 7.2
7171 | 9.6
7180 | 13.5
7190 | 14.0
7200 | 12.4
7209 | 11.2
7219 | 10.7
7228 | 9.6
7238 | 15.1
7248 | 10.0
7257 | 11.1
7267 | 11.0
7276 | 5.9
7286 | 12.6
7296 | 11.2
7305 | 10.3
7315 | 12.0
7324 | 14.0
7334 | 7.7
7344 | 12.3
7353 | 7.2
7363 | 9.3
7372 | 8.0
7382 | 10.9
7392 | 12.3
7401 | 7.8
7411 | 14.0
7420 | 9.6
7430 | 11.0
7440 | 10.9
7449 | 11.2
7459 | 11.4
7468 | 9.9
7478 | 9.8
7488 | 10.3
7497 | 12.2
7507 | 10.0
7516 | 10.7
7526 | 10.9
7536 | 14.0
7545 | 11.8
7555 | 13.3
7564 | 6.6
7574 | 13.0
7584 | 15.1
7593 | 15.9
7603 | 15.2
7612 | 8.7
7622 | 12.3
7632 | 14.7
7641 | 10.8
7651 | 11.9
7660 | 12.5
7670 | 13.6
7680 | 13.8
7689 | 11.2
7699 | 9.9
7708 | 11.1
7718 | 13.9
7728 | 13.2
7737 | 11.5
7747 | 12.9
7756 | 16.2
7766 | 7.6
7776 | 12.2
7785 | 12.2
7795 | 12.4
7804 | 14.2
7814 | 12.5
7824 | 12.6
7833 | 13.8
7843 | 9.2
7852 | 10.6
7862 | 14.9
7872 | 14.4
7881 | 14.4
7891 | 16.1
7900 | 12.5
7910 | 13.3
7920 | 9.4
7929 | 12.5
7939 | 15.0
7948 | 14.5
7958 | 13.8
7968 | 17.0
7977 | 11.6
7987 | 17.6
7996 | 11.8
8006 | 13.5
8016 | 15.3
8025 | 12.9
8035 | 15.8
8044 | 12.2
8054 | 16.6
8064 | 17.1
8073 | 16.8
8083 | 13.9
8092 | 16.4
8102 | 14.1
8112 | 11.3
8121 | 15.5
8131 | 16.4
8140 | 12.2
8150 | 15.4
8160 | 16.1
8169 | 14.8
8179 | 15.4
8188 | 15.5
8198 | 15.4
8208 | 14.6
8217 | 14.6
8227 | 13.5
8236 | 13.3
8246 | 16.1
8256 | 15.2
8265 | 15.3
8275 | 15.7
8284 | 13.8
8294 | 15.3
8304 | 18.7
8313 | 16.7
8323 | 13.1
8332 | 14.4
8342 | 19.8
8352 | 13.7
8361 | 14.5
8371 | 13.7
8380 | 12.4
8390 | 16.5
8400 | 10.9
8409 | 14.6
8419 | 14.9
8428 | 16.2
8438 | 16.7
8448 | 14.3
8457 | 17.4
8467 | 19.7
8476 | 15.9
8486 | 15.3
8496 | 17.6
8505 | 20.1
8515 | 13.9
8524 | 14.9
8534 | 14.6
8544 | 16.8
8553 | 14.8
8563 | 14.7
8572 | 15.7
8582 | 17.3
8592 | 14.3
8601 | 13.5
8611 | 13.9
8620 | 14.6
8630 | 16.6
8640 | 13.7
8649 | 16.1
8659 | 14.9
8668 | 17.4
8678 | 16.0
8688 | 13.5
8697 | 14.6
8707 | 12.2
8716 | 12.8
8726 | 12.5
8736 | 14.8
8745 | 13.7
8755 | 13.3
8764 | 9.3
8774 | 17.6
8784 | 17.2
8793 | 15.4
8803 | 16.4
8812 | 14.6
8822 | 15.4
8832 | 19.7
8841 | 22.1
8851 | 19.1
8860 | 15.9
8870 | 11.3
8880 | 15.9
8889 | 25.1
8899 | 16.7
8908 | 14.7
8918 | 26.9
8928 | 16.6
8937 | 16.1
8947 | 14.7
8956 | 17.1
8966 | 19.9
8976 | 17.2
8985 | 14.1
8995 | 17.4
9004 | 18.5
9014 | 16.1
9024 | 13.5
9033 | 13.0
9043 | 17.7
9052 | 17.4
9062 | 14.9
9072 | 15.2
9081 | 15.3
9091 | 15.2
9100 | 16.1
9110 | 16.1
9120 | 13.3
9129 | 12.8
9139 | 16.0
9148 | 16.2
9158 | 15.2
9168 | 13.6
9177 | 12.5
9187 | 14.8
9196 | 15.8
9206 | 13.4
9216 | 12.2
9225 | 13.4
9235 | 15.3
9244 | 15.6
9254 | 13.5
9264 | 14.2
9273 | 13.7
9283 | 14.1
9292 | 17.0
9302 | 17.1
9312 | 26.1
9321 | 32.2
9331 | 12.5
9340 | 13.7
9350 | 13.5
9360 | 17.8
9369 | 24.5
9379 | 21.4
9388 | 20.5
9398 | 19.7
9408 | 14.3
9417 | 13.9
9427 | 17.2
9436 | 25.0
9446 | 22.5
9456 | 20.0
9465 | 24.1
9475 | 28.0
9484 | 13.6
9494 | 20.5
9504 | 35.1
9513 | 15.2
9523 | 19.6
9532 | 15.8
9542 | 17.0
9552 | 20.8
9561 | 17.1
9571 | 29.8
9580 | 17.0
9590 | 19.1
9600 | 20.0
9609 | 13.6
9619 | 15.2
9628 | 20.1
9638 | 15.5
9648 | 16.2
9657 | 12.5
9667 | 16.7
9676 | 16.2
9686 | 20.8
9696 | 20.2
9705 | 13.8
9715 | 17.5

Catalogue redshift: 0.79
